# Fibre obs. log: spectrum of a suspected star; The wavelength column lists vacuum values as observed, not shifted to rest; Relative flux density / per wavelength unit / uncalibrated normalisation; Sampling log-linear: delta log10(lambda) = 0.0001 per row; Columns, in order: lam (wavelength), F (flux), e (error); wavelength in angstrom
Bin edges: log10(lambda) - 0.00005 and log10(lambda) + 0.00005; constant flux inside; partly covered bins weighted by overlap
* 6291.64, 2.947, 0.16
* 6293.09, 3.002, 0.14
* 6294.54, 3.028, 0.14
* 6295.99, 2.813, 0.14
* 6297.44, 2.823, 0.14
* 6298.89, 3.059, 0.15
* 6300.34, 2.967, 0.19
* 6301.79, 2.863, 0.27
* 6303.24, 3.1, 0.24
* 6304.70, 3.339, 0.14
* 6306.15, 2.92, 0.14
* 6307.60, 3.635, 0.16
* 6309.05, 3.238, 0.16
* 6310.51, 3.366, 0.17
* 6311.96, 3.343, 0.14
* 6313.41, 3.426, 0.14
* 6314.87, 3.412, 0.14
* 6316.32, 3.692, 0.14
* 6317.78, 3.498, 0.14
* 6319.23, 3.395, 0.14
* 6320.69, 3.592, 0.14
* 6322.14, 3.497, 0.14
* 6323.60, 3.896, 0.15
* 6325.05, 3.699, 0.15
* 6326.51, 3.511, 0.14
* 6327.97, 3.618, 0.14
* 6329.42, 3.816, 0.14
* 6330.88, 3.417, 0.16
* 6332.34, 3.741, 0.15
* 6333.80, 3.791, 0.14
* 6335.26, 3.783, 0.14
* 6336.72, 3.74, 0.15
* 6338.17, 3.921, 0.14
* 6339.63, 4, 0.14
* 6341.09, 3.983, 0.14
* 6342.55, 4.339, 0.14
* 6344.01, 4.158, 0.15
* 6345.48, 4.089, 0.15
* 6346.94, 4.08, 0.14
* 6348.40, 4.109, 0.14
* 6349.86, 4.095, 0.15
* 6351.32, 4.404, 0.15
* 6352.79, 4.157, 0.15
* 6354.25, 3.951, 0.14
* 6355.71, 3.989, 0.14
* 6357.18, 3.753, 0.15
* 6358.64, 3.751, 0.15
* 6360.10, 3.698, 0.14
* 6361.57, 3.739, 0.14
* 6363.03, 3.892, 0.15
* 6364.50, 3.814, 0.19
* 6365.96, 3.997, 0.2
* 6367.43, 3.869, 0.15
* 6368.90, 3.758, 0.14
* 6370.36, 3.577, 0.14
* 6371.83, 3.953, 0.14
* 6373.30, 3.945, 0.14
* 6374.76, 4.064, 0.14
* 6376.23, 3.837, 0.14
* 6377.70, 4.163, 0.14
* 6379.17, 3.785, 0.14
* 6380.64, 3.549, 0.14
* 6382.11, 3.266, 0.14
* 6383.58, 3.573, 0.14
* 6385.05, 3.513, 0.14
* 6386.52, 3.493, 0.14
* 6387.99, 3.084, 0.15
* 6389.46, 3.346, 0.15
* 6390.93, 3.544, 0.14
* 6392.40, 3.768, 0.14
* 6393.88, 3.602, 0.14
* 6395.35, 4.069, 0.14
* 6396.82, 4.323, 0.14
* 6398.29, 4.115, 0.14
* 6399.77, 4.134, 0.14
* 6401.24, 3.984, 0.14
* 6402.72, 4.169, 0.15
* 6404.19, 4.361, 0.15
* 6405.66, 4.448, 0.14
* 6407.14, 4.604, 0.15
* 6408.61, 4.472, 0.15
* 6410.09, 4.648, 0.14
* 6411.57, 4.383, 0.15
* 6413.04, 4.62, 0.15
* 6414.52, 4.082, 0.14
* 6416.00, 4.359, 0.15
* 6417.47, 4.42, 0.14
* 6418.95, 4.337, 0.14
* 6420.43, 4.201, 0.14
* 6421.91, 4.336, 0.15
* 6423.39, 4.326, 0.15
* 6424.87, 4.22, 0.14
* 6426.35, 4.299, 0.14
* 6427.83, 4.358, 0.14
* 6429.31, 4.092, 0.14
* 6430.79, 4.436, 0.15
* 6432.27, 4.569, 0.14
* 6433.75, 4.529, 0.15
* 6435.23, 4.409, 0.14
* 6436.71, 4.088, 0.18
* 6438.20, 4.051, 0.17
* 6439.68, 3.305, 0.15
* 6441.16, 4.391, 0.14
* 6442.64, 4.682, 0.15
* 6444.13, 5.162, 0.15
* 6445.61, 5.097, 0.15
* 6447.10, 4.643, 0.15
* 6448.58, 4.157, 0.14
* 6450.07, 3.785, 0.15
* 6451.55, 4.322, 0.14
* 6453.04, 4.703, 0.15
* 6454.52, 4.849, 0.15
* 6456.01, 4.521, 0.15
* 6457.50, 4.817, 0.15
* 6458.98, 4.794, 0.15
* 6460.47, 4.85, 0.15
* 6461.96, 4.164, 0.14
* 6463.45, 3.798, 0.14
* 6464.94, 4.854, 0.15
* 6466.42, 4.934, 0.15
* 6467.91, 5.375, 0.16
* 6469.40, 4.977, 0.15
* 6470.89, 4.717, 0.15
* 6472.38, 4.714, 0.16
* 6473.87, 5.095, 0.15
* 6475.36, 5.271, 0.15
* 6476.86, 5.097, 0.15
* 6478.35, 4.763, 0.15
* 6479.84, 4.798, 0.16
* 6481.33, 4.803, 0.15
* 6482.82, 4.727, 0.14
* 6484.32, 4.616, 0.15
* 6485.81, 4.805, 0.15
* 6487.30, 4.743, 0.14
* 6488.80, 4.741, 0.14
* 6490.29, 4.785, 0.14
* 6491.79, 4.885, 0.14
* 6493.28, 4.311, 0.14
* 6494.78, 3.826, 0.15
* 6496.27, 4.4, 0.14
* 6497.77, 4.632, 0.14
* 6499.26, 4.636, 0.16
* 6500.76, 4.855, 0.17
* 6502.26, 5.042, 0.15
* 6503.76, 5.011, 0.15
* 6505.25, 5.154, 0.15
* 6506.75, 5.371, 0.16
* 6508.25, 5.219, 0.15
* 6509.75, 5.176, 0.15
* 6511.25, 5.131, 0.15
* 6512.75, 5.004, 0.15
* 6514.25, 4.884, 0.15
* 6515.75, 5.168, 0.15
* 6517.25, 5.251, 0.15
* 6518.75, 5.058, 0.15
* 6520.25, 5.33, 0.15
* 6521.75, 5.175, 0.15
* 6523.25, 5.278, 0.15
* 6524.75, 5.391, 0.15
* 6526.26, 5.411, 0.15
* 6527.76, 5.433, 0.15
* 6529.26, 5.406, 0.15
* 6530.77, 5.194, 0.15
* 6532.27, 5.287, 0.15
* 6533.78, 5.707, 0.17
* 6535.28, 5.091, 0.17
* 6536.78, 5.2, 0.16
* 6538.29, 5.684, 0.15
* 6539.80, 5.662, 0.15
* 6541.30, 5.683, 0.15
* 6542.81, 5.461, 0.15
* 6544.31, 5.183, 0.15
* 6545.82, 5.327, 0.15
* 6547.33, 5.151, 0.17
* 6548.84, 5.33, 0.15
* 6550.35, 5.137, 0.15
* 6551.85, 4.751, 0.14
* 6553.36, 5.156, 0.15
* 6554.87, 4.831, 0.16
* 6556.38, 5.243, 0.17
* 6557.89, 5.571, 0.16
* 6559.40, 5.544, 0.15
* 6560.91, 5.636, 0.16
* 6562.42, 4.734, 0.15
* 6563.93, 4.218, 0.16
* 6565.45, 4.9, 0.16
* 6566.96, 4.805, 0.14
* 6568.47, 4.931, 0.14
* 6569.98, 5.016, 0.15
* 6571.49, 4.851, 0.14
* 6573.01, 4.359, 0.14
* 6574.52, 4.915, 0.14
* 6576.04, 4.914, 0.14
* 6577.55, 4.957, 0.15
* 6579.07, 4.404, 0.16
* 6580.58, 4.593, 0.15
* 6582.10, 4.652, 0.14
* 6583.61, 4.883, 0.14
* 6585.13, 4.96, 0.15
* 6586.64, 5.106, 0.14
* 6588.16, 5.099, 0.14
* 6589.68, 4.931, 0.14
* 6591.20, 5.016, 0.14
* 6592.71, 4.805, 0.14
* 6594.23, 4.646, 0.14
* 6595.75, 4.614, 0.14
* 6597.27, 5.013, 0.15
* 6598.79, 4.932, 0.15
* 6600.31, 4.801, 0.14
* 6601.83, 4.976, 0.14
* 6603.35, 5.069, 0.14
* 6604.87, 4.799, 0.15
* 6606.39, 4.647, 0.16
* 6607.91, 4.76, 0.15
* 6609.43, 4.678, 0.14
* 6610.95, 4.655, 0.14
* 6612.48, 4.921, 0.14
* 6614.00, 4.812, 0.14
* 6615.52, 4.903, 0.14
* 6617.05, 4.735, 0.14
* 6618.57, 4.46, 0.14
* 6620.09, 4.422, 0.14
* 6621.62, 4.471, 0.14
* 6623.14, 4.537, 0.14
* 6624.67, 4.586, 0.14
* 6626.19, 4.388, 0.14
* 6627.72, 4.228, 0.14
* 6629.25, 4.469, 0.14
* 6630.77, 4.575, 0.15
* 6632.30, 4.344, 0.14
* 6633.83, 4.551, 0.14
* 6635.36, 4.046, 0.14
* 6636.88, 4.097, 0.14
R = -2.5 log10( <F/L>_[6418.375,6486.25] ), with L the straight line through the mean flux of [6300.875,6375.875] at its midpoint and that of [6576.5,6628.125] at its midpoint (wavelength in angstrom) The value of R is -0.10 mag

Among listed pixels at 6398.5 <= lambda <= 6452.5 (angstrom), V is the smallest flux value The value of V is 3.305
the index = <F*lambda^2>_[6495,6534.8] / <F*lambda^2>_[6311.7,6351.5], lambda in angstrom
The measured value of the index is 1.4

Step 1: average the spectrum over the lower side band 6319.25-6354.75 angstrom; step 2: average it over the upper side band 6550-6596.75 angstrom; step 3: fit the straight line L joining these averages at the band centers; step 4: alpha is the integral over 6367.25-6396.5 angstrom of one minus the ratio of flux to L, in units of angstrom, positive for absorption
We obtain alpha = 2.7 angstrom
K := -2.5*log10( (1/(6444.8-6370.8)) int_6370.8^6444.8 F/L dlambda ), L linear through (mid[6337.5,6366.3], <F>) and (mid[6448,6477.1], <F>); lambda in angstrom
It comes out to 0.06 mag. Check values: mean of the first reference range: 4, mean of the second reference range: 4.68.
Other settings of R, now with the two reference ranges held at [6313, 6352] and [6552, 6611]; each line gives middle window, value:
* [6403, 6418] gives -0.07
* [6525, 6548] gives -0.15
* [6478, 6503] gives -0.04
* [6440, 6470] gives -0.07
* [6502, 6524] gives -0.13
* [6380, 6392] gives 0.18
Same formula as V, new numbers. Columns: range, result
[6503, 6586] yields 4.218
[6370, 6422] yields 3.084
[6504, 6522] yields 4.884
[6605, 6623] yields 4.422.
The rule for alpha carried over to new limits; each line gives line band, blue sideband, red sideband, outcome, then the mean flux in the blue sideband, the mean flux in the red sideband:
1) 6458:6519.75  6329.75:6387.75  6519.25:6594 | -2.2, 3.86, 5.1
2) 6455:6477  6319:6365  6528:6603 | -1.3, 3.86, 5.05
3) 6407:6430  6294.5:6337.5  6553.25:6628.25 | -2.5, 3.41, 4.82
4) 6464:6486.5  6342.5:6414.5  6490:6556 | -0.8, 3.96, 5.12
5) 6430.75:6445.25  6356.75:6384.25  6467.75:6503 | 0.0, 3.79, 4.76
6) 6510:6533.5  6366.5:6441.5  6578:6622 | -3.9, 4.05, 4.79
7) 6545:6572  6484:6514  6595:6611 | -1.4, 4.82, 4.82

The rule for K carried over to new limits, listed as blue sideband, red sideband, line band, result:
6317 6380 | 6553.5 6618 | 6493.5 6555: -0.12 mag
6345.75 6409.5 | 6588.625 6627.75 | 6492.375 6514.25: -0.11 mag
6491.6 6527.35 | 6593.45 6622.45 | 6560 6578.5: 0.00 mag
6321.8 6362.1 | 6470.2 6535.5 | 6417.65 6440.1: 0.06 mag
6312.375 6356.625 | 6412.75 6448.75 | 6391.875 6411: 0.00 mag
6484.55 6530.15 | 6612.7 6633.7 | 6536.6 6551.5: -0.11 mag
